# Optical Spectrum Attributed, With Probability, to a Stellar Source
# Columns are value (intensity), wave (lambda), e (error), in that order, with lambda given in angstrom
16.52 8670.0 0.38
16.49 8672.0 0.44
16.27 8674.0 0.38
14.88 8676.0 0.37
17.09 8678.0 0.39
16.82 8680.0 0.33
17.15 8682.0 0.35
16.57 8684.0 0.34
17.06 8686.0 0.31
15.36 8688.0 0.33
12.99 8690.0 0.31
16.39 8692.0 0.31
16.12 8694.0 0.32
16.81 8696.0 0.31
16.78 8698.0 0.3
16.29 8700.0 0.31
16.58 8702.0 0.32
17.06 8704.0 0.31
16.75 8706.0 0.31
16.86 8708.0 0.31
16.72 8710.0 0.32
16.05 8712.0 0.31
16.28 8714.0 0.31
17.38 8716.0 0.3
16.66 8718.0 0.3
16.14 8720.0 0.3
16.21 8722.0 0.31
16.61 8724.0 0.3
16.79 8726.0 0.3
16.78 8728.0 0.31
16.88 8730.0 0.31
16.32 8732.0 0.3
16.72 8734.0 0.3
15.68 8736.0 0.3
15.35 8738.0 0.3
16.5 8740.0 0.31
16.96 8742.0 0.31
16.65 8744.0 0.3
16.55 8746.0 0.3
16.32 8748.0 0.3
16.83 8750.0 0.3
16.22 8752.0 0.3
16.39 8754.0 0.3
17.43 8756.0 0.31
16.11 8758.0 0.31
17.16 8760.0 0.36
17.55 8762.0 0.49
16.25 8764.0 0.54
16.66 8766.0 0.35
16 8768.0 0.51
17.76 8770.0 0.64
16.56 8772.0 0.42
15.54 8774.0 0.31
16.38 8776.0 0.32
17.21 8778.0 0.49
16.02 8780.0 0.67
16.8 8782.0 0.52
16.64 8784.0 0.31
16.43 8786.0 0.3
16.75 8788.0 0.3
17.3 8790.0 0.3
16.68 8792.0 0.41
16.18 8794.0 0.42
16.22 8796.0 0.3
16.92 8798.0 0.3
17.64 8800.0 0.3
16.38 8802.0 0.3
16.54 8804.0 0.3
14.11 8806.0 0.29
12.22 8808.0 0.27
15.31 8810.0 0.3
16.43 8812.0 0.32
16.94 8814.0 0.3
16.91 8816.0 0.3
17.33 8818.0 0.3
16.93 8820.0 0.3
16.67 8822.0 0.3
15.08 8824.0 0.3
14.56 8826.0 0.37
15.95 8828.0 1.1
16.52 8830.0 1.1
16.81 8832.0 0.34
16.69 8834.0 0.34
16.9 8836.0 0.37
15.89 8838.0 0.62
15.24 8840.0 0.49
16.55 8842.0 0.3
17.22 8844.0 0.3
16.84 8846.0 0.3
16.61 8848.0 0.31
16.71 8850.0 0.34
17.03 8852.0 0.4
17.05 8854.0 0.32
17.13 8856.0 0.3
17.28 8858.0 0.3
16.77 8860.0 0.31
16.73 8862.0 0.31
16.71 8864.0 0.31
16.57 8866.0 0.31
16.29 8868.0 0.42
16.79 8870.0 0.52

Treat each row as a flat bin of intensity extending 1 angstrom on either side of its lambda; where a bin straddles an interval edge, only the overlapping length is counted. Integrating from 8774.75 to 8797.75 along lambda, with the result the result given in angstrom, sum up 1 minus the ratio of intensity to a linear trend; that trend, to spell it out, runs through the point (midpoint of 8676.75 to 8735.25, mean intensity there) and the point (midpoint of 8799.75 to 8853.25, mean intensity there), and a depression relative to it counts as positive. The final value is -0.43 angstrom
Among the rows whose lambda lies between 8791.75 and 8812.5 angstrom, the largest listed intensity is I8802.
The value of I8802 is 17.64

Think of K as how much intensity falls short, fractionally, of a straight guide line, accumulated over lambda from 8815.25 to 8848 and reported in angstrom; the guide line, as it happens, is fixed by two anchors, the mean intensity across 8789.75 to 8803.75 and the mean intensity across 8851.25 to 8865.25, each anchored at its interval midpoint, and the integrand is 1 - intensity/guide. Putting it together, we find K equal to 0.9 angstrom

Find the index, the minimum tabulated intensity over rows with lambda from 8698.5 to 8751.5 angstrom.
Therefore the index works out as 15.35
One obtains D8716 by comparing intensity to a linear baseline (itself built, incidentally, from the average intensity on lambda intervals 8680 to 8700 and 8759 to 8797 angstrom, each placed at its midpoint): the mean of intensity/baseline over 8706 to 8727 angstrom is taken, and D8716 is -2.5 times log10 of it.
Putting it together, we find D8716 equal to -0.02 mag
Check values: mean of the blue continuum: 16.2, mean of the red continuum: 16.6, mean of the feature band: 16.6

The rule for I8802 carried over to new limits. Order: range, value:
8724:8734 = 16.88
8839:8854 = 17.22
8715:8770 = 17.76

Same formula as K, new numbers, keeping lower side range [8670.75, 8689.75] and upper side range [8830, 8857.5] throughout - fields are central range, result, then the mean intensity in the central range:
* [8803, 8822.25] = 0.80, 15.9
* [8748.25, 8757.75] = -0.11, 16.6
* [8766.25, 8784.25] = -0.04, 16.5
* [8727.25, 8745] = -0.01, 16.4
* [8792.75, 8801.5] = -0.08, 16.7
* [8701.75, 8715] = -0.22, 16.6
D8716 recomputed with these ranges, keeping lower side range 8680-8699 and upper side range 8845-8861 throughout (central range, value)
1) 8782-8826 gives 0.03 mag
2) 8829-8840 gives 0.03 mag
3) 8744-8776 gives -0.01 mag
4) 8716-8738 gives -0.01 mag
